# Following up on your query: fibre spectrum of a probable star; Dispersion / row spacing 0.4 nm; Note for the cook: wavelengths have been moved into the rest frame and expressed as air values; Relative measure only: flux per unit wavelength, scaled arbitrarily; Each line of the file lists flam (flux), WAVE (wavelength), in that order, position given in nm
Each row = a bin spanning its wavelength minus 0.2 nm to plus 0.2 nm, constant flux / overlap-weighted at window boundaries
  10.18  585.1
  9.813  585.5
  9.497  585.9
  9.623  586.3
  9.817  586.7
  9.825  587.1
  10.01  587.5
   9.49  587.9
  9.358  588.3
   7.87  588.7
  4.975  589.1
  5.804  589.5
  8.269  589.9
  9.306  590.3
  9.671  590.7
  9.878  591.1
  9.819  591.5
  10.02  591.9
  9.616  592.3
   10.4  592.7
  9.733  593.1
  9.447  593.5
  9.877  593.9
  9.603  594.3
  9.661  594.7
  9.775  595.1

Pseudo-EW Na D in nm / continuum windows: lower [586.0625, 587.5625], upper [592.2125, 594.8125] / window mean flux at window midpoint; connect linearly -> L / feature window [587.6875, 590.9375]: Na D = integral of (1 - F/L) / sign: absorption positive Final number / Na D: 0.55 nm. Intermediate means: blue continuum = 9.79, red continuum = 9.77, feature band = 8.12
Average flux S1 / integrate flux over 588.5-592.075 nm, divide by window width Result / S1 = 8.39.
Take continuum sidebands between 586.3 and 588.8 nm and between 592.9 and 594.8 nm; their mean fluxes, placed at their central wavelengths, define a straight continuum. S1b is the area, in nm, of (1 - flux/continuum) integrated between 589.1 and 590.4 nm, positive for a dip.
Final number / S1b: 0.31 nm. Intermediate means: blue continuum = 9.47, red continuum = 9.66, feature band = 7.24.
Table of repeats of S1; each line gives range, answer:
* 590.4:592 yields 9.8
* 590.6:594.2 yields 9.83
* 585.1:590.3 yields 8.78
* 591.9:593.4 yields 9.9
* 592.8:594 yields 9.73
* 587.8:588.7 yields 9.07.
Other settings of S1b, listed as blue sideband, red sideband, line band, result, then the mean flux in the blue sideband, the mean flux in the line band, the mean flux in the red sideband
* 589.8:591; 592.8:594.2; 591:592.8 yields -0.09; 9.22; 9.93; 9.73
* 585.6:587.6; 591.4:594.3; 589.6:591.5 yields 0.12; 9.74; 9.15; 9.83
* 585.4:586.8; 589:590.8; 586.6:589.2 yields -0.04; 9.67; 8.87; 7.64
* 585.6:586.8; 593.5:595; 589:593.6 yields 0.33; 9.65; 8.99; 9.68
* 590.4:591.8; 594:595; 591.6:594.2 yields -0.03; 9.77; 9.84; 9.67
